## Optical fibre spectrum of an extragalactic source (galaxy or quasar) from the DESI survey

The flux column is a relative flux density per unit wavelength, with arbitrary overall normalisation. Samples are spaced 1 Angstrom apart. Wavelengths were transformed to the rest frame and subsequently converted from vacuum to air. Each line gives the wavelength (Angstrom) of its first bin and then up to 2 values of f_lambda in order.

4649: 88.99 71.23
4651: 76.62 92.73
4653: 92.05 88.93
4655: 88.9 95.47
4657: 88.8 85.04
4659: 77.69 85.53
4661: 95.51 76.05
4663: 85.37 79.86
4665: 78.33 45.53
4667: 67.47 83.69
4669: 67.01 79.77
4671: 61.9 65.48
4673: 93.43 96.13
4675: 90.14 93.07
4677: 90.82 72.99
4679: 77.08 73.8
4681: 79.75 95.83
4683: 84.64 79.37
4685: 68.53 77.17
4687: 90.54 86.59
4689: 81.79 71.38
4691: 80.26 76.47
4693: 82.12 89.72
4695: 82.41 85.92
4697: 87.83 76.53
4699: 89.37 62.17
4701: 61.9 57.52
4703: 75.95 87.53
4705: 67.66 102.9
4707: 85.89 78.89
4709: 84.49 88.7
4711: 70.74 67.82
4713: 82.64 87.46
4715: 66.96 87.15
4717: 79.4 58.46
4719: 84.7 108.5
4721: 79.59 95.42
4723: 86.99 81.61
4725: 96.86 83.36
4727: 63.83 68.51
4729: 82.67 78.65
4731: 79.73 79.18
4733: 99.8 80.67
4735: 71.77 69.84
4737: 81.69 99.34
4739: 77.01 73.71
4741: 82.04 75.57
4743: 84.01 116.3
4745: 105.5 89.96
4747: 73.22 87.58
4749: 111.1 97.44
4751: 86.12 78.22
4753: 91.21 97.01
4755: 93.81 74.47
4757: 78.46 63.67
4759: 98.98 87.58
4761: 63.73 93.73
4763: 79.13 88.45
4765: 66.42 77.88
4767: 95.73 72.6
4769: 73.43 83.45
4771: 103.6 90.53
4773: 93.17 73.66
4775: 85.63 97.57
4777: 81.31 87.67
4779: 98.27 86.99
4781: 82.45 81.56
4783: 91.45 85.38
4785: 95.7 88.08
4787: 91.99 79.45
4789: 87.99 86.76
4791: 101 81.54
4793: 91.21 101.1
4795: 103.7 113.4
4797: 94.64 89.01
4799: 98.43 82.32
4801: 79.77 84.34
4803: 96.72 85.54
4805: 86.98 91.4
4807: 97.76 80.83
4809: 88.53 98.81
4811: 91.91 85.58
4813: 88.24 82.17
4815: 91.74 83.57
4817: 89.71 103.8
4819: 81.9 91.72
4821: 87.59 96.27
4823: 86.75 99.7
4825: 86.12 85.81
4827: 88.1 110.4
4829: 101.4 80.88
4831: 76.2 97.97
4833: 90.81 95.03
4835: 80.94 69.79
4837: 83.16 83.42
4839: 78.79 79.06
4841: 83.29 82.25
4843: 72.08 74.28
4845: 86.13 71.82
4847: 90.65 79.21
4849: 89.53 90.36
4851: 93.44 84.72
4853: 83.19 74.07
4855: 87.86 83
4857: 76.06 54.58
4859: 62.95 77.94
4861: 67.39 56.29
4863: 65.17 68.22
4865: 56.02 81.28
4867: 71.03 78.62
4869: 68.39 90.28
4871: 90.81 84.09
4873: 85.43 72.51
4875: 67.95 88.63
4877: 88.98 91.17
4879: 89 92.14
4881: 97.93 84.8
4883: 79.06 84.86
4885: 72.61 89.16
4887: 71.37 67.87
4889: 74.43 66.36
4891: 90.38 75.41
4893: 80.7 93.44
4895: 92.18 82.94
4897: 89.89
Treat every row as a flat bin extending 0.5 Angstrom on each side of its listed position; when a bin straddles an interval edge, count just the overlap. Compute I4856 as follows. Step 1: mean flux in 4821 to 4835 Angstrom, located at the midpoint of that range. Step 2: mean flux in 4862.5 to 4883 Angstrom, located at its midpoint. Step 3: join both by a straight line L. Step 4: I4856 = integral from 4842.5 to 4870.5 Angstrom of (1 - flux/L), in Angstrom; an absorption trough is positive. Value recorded 2.8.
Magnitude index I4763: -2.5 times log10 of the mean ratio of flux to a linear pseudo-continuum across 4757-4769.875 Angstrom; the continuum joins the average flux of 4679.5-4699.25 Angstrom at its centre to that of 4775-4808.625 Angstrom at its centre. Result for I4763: 0.10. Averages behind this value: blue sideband 81.9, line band 80.1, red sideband 90.3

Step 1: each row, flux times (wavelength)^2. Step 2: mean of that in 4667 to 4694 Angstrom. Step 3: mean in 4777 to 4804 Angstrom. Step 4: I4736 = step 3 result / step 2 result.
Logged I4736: 1.18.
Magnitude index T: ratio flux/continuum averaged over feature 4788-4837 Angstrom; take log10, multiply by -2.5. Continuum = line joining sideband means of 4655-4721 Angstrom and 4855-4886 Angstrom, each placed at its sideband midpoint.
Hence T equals -0.15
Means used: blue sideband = 80.4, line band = 90.4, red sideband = 77.9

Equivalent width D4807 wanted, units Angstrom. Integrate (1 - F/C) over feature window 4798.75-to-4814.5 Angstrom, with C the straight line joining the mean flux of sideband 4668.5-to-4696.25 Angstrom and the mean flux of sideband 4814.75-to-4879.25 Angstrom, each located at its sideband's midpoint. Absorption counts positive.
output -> -1.2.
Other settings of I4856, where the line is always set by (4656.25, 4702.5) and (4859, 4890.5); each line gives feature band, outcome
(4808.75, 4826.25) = -2.6 Angstrom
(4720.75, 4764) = -3.1 Angstrom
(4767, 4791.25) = -2.7 Angstrom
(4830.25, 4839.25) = -0.7 Angstrom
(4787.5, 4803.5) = -2.7 Angstrom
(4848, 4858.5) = -0.5 Angstrom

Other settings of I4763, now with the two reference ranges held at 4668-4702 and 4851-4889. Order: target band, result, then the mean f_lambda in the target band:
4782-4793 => -0.13 mag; 88.7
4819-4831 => -0.16 mag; 91.1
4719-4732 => -0.05 mag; 83.7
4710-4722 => -0.01 mag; 80.5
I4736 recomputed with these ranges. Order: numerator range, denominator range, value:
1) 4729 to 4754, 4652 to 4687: 1.09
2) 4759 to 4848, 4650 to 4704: 1.15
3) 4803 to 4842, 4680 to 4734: 1.15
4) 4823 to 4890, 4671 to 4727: 1.07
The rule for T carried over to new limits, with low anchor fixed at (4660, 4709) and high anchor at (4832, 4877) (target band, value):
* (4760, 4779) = -0.07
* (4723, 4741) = -0.02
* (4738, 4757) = -0.12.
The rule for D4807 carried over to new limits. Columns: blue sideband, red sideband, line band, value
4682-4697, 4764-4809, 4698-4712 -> 0.92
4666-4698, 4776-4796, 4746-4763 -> 0.29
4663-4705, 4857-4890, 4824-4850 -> -2.60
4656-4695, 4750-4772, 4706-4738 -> 0.25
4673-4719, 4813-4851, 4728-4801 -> -2.82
